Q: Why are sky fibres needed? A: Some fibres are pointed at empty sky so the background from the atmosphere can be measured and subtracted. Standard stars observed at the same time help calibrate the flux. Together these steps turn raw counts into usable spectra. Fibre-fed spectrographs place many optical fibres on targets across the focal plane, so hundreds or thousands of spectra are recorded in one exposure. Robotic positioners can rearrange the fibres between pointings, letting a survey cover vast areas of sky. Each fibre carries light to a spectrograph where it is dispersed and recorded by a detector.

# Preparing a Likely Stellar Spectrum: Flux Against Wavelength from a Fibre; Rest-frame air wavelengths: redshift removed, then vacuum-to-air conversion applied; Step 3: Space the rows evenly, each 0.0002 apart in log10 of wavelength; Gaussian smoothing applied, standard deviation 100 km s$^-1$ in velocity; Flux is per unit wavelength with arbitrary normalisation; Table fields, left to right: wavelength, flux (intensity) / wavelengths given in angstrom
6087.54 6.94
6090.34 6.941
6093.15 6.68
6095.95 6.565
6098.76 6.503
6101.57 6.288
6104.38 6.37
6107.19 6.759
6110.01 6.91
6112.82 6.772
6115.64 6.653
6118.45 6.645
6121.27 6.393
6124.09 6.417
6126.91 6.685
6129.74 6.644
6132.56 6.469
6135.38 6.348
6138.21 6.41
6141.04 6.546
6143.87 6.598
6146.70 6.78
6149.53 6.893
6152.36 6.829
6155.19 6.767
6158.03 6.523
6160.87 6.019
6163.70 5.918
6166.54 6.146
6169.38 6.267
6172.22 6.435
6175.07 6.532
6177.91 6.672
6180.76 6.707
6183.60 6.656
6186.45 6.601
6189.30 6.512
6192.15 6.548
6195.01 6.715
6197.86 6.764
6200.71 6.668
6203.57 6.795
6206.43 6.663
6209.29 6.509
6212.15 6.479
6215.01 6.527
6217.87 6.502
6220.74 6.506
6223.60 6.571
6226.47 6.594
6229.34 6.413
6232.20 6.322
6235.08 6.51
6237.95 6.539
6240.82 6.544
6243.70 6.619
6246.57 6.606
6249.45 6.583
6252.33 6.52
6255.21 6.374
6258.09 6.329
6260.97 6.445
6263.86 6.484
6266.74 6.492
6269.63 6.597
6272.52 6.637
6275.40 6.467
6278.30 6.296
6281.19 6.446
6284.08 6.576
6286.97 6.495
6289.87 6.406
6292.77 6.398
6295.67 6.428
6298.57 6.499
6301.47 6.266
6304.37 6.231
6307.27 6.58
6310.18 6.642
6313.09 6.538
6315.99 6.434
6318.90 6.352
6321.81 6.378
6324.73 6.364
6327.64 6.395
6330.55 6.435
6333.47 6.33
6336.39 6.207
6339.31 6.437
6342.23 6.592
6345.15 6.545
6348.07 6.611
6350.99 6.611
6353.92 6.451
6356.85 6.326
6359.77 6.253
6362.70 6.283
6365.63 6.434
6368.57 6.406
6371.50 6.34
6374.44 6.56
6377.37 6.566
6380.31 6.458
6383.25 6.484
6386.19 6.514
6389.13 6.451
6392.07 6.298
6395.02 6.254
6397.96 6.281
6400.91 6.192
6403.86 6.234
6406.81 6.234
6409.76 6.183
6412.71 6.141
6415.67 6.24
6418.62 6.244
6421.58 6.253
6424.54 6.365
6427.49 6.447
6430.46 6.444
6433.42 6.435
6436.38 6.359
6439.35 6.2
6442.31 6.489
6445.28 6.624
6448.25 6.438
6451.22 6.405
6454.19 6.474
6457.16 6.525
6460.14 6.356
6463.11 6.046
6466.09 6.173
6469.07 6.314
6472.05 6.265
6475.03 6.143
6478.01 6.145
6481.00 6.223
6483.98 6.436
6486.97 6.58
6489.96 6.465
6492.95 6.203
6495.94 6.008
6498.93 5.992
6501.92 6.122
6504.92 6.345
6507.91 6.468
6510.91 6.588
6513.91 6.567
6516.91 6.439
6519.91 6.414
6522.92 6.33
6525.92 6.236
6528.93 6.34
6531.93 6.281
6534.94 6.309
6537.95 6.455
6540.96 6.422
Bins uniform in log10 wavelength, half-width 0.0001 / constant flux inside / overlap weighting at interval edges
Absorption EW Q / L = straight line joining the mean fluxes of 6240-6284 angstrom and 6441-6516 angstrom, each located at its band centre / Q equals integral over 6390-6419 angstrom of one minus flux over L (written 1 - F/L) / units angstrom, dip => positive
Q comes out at 0.7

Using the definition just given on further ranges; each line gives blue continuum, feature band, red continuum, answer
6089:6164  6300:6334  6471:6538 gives 0.2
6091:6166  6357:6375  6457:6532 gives 0.1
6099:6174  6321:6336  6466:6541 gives 0.1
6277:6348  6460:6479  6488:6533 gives 0.4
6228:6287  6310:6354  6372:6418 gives -0.3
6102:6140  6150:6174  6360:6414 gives 0.5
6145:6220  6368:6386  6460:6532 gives -0.2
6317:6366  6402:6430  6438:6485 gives 0.4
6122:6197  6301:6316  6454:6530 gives -0.1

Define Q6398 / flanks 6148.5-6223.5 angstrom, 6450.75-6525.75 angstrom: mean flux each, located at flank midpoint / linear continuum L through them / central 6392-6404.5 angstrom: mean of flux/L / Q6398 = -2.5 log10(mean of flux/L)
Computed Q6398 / 0.024 mag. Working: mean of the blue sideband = 6.54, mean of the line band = 6.25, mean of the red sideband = 6.32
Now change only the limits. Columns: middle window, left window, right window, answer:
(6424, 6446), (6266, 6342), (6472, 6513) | -0.01 mag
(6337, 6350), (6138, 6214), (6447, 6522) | -0.02 mag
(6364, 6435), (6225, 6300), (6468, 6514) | 0.00 mag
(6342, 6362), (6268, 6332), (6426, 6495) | -0.01 mag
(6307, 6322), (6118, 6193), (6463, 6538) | -0.01 mag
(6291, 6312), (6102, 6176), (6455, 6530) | 0.00 mag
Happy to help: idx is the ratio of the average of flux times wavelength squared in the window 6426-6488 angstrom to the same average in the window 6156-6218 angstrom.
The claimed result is 1.06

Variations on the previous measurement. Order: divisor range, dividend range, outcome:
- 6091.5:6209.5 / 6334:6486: 1.05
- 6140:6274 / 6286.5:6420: 1.02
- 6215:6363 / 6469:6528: 1.04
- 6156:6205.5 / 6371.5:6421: 1.04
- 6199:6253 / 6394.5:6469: 1.03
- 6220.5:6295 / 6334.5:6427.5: 1.02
